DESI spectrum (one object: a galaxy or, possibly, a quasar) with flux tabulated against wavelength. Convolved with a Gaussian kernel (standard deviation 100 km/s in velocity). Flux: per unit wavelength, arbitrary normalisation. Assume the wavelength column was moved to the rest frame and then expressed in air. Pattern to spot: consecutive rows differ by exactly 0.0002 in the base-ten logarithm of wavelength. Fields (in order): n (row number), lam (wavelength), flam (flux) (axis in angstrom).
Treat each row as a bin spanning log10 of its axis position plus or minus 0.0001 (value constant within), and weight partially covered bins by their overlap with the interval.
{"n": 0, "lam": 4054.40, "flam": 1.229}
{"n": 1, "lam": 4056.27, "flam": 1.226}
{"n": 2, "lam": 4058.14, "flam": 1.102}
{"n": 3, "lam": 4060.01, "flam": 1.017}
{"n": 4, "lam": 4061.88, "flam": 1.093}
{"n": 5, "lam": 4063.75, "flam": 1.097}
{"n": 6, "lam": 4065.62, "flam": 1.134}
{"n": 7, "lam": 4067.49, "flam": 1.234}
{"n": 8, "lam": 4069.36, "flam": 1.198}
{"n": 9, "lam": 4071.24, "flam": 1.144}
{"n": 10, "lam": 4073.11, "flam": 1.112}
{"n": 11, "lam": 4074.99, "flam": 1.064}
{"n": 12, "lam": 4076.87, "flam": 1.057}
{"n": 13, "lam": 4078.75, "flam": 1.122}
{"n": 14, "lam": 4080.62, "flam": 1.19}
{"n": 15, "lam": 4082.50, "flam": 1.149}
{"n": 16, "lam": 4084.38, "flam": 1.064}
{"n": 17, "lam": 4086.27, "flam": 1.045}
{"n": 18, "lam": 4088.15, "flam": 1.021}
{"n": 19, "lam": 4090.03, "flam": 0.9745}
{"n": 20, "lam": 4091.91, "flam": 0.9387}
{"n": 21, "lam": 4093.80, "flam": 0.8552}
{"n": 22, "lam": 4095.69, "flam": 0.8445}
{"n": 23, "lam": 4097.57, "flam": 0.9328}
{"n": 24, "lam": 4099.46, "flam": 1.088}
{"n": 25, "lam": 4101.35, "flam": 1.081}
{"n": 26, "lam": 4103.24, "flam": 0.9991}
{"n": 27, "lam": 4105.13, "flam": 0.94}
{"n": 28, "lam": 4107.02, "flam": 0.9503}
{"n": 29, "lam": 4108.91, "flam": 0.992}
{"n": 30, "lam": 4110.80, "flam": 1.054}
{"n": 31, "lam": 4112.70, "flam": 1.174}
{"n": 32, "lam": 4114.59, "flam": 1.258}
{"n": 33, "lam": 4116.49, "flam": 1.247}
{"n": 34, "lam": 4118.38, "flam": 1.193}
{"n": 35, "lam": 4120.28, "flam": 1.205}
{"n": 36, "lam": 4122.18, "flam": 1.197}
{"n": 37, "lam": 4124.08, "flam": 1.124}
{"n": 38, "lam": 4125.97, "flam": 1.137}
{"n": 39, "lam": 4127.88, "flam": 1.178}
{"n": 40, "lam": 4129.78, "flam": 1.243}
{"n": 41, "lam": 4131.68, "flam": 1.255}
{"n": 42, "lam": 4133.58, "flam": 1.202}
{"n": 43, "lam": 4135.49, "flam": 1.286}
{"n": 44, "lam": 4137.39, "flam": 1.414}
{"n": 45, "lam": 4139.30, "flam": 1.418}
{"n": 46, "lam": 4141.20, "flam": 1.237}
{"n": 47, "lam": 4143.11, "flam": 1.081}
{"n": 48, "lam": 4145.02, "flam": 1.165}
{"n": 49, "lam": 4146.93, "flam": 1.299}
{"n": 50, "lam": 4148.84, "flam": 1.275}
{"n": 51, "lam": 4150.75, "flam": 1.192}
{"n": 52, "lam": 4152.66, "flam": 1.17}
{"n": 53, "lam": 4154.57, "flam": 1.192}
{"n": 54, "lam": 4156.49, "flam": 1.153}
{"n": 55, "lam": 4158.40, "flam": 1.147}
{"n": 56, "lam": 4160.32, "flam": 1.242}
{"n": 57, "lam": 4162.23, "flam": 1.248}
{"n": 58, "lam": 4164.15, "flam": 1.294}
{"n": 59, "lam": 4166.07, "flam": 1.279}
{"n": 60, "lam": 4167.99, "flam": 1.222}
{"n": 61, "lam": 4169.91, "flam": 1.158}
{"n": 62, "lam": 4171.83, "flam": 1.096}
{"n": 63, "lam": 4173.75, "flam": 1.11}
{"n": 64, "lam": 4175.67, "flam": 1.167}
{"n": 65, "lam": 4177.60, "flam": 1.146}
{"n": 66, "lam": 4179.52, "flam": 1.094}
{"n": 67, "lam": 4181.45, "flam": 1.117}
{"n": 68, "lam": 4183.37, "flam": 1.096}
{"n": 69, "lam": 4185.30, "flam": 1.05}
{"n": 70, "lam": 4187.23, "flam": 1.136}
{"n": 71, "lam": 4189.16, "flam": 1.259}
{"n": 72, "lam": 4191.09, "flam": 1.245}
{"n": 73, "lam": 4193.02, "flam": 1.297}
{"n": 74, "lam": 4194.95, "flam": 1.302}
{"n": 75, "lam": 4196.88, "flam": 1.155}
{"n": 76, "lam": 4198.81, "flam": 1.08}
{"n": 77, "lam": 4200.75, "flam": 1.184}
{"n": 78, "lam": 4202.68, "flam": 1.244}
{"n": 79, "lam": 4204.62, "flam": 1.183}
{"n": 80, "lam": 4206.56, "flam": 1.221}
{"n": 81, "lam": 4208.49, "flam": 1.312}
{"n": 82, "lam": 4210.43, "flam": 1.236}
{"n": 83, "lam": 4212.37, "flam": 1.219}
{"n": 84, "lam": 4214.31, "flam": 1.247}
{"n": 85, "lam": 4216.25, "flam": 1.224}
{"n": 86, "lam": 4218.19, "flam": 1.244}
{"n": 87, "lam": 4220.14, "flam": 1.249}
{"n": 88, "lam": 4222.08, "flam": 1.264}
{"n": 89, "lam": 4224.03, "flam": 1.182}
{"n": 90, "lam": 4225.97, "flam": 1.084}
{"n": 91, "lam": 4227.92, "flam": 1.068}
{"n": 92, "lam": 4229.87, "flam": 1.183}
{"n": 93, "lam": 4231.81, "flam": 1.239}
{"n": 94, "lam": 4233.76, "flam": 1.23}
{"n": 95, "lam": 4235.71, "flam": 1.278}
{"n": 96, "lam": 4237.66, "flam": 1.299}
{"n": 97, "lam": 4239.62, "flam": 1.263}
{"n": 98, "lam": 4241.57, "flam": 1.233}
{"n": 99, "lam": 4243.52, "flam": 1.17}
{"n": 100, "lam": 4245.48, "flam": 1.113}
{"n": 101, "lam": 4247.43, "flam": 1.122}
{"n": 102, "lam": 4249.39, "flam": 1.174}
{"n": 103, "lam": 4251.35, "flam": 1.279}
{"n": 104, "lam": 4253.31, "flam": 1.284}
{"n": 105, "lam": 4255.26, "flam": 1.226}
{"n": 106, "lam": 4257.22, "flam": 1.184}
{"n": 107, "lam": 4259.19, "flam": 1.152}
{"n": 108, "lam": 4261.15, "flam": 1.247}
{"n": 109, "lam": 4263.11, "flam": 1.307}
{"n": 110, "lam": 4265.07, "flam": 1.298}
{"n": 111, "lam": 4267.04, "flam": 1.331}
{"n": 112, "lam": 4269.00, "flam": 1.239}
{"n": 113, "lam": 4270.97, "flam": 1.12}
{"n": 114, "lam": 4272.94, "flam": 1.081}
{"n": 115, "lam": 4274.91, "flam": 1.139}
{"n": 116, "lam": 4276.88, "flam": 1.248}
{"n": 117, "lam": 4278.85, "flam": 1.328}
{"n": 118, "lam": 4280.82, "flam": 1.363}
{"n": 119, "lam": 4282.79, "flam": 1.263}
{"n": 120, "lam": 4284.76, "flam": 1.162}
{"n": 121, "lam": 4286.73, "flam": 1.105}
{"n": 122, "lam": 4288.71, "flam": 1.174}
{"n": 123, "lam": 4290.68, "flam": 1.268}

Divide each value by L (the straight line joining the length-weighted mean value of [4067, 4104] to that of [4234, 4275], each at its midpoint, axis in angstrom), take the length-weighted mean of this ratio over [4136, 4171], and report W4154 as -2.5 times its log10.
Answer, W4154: -0.10 mag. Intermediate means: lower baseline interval 1.05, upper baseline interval 1.22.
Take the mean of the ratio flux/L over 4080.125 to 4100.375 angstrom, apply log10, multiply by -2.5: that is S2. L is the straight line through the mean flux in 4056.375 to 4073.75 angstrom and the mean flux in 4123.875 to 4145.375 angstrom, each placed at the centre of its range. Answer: 0.16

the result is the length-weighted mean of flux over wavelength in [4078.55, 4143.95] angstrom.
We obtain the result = 1.12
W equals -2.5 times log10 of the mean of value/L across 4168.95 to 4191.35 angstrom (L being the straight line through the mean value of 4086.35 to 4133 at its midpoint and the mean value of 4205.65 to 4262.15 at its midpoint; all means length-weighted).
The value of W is 0.02 mag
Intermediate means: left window 1.08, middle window 1.14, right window 1.21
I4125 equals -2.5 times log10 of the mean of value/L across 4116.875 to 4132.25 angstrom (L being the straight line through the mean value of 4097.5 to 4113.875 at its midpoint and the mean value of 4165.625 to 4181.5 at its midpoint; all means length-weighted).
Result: -0.12 mag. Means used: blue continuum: 1.03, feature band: 1.19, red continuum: 1.15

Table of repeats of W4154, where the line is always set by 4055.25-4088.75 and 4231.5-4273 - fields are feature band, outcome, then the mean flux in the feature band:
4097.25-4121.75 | 0.05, 1.09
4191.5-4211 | -0.03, 1.22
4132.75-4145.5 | -0.09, 1.26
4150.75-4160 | -0.01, 1.17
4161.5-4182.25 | 0.00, 1.17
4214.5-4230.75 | 0.01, 1.19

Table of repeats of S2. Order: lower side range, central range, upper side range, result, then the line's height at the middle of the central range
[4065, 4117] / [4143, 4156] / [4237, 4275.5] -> -0.080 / 1.12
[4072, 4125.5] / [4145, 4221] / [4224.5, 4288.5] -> -0.050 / 1.15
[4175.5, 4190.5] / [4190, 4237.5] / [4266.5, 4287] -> -0.051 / 1.16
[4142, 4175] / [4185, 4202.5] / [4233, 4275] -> 0.006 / 1.2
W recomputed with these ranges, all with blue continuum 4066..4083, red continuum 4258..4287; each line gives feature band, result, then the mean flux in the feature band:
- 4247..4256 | 0.00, 1.22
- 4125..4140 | -0.09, 1.26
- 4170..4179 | 0.05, 1.13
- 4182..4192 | 0.03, 1.16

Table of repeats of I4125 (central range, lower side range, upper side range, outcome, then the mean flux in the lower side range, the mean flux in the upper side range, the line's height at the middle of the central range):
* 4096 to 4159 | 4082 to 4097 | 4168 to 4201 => -0.11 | 0.98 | 1.16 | 1.05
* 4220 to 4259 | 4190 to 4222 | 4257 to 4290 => 0.02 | 1.23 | 1.22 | 1.23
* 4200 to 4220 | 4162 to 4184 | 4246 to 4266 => -0.04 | 1.17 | 1.22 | 1.19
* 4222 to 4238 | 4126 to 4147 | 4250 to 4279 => 0.03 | 1.25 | 1.23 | 1.23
